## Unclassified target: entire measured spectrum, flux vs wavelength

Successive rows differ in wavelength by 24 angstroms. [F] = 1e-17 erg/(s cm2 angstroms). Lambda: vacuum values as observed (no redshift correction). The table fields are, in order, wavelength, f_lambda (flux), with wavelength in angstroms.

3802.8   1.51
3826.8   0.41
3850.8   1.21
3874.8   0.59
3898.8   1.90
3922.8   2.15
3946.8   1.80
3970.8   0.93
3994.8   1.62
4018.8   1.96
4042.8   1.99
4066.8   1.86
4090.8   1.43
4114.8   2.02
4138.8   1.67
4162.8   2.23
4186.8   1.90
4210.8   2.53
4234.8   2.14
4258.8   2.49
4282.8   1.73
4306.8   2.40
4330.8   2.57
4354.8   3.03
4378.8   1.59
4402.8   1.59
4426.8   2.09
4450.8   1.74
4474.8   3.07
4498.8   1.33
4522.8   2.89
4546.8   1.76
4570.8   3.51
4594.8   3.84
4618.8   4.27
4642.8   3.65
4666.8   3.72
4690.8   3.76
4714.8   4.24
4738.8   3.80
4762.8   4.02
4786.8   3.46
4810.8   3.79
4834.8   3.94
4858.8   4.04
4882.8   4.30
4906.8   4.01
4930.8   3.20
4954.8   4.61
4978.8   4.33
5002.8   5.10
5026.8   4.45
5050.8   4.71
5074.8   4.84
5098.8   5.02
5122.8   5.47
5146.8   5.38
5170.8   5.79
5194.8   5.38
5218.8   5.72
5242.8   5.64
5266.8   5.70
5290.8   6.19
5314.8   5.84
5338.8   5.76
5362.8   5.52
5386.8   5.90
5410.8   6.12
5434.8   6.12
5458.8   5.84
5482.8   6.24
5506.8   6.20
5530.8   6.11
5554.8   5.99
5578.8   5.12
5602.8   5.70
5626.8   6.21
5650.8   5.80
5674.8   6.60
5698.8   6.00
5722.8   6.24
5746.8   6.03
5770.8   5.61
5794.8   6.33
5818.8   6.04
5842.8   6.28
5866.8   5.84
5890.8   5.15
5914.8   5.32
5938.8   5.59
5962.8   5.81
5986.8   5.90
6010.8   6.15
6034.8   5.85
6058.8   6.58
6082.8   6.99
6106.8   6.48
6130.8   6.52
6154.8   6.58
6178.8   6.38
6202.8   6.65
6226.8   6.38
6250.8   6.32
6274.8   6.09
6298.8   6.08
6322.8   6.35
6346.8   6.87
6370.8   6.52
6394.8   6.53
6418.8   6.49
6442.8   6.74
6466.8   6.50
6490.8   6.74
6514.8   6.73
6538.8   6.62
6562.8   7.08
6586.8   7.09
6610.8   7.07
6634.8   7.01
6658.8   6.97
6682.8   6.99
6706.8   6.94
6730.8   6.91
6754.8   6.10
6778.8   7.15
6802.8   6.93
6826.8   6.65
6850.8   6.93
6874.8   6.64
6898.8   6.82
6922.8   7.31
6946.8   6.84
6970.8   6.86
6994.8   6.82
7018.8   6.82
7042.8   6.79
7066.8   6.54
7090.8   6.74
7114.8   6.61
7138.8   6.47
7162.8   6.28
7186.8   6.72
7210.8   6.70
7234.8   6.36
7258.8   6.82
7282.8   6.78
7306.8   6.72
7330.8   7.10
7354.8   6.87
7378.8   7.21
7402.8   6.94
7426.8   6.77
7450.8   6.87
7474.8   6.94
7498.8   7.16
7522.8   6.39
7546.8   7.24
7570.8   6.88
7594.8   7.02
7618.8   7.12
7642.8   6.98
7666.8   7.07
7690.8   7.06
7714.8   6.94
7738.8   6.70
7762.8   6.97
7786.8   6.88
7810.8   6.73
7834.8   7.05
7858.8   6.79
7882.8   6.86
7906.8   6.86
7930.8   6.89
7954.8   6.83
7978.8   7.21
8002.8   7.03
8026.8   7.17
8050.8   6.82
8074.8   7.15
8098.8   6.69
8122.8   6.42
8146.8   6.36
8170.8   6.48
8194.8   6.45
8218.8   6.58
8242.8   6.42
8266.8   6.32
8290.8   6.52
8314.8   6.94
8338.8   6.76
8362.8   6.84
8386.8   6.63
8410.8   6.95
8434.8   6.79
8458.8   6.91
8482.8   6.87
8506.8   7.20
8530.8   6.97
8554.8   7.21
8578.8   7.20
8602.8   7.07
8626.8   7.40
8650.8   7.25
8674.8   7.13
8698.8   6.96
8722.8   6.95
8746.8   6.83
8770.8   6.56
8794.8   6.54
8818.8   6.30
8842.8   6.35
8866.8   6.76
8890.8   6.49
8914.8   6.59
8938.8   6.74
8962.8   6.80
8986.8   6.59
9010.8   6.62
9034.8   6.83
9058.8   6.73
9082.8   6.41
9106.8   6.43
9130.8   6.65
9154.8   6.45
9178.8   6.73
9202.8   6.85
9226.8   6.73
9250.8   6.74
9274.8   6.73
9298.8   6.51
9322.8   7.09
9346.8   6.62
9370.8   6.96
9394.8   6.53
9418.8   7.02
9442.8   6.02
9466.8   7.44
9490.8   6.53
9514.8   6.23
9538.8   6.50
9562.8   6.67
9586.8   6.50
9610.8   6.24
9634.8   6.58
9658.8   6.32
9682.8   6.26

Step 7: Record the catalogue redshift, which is 0.15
